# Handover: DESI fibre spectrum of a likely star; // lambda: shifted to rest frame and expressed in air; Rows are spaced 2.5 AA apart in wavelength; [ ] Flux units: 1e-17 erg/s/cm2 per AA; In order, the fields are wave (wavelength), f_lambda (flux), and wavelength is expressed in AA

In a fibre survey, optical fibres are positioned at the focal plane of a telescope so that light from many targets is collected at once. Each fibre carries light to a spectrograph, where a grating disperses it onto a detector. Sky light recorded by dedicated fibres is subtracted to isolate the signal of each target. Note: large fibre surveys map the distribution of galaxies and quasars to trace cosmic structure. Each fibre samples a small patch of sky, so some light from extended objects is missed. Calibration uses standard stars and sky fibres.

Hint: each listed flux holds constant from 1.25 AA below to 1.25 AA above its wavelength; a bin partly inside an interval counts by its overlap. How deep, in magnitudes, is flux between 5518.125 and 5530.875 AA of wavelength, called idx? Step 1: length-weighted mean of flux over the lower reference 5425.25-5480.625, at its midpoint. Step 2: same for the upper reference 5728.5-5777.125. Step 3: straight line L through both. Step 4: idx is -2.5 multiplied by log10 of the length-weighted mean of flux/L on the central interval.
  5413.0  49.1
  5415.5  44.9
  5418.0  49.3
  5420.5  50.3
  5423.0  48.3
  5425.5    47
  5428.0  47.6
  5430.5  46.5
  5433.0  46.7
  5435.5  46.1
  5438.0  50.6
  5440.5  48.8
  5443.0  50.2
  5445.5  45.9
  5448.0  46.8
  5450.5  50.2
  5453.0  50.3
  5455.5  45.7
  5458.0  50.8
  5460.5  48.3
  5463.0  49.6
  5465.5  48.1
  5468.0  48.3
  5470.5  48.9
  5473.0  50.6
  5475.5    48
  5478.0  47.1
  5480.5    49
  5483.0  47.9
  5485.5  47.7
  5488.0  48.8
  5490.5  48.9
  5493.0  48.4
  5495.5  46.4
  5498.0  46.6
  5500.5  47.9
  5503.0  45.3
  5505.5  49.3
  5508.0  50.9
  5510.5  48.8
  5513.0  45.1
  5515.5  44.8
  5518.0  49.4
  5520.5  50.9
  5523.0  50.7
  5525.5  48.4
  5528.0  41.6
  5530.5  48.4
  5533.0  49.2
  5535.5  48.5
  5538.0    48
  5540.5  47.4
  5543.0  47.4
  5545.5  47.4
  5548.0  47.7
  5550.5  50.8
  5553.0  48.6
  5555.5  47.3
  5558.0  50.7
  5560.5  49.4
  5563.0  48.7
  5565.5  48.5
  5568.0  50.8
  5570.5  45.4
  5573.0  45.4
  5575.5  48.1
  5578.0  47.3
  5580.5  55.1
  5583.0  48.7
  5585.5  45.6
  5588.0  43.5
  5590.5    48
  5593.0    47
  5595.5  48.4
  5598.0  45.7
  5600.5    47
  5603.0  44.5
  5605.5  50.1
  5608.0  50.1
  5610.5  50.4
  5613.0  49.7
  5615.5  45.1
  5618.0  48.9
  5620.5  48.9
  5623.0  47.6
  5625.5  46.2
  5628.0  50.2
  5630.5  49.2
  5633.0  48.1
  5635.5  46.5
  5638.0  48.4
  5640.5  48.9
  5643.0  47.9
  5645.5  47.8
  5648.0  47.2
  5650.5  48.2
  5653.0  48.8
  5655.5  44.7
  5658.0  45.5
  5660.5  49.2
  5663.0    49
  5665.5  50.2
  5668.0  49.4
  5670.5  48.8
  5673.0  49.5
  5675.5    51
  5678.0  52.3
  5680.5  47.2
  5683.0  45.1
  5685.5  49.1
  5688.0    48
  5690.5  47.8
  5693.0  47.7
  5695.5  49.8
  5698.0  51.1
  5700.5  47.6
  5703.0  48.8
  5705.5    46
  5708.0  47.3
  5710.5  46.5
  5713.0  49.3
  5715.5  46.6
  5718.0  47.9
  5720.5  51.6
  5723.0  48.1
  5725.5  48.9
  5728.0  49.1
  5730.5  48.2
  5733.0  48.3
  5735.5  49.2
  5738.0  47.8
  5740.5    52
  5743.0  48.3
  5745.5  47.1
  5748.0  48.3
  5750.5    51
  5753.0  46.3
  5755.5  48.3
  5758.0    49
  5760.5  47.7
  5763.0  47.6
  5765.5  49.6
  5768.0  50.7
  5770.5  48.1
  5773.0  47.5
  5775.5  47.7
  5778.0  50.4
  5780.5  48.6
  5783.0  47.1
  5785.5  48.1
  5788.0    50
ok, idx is 0.01 mag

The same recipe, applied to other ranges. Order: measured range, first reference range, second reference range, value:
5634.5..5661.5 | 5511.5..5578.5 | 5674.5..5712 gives 0.02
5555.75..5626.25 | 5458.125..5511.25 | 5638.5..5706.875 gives 0.01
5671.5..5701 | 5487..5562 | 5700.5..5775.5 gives -0.01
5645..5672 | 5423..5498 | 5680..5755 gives 0.01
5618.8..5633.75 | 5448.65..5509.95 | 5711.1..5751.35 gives 0.01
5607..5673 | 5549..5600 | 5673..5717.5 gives 0.00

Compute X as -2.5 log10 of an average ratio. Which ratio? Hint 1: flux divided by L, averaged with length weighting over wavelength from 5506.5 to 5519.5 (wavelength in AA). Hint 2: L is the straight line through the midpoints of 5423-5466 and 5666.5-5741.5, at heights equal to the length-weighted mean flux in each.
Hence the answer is 0.010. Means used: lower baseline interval 48.2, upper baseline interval 48.7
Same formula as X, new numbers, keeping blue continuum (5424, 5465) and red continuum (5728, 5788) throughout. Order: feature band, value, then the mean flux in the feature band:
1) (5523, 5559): 0.01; 48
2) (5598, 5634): 0.00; 48.2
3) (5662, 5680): -0.03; 49.9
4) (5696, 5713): 0.01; 48.1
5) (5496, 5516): 0.02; 47.4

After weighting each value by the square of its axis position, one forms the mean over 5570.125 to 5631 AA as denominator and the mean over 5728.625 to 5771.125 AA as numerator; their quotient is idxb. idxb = 1.1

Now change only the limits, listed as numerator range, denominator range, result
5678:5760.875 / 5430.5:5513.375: 1.10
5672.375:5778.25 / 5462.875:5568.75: 1.08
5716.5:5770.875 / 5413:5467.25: 1.13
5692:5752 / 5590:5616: 1.06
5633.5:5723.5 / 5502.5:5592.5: 1.05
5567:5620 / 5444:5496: 1.03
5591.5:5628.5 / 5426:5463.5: 1.06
